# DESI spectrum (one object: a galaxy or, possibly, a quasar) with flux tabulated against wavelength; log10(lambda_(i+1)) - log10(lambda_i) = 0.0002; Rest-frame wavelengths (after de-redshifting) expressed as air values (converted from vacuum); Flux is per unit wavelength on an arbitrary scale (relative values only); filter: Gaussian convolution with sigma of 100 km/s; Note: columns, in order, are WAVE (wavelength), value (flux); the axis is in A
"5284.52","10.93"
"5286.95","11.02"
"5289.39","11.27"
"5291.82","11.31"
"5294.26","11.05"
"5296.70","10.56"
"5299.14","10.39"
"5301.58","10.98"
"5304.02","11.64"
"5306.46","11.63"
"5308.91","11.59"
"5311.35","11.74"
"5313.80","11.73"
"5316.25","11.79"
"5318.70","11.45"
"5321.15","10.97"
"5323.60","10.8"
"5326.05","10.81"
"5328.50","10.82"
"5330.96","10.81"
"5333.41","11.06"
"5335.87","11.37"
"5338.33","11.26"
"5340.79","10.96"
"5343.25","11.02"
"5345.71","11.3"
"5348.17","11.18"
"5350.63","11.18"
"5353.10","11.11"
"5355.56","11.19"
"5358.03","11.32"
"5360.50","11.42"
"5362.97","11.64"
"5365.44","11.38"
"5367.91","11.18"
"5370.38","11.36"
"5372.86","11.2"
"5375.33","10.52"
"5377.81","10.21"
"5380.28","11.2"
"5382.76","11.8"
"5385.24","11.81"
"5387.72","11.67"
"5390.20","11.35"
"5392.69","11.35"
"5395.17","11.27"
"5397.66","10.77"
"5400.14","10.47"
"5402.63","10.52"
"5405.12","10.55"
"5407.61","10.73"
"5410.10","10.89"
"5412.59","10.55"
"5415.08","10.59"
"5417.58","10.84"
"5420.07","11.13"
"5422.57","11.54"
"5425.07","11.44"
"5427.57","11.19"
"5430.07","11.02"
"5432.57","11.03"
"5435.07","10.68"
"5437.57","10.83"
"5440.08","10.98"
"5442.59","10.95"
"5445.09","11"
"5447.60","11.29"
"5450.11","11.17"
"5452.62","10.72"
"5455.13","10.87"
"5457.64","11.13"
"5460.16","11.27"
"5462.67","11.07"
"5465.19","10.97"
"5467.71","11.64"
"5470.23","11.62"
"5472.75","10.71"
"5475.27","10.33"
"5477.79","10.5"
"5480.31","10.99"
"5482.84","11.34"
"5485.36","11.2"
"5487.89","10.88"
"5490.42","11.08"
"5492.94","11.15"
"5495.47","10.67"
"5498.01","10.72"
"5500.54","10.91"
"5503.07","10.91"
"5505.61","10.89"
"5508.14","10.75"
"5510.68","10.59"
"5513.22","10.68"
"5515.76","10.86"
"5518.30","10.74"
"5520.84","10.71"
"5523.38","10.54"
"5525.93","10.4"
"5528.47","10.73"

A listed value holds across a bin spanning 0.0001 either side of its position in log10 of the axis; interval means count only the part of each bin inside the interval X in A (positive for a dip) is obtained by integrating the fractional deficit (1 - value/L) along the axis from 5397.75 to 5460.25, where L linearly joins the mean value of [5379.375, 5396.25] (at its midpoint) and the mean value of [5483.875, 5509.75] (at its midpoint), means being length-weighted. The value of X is 1.94 A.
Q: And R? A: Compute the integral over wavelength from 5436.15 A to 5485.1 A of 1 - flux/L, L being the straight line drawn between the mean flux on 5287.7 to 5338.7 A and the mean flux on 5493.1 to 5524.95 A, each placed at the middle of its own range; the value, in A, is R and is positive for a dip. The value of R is -0.7 A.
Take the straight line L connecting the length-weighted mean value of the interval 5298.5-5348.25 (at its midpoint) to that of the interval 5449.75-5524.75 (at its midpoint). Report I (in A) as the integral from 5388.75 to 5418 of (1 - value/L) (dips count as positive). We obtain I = 0.6 A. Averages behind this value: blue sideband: 11.2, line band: 10.8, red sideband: 10.9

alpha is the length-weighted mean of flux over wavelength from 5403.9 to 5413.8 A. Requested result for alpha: 10.7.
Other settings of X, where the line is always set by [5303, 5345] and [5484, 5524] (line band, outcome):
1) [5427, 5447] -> 0.1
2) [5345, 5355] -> 0.0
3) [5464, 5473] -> -0.3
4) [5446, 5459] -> -0.1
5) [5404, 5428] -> 0.2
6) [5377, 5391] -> -0.3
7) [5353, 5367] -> -0.2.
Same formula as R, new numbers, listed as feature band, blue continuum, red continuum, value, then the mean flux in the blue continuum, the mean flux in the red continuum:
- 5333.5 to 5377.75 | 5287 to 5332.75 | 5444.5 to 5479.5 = -0.19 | 11.2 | 11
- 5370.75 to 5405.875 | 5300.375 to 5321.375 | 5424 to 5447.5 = 0.48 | 11.5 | 11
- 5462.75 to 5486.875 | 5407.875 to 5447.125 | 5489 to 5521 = -0.33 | 11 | 10.8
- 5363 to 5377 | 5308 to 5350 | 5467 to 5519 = -0.01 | 11.2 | 10.9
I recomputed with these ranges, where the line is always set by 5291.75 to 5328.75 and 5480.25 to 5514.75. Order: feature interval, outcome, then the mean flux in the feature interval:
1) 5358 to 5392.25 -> -0.6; 11.3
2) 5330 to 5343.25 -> 0.1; 11.1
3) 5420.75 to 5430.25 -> -0.3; 11.3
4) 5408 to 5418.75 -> 0.3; 10.7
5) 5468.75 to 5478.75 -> 0.1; 10.8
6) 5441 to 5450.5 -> -0.1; 11.1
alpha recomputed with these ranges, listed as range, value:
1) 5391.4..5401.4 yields 11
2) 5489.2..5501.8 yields 10.9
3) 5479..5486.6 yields 11.2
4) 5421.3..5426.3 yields 11.5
